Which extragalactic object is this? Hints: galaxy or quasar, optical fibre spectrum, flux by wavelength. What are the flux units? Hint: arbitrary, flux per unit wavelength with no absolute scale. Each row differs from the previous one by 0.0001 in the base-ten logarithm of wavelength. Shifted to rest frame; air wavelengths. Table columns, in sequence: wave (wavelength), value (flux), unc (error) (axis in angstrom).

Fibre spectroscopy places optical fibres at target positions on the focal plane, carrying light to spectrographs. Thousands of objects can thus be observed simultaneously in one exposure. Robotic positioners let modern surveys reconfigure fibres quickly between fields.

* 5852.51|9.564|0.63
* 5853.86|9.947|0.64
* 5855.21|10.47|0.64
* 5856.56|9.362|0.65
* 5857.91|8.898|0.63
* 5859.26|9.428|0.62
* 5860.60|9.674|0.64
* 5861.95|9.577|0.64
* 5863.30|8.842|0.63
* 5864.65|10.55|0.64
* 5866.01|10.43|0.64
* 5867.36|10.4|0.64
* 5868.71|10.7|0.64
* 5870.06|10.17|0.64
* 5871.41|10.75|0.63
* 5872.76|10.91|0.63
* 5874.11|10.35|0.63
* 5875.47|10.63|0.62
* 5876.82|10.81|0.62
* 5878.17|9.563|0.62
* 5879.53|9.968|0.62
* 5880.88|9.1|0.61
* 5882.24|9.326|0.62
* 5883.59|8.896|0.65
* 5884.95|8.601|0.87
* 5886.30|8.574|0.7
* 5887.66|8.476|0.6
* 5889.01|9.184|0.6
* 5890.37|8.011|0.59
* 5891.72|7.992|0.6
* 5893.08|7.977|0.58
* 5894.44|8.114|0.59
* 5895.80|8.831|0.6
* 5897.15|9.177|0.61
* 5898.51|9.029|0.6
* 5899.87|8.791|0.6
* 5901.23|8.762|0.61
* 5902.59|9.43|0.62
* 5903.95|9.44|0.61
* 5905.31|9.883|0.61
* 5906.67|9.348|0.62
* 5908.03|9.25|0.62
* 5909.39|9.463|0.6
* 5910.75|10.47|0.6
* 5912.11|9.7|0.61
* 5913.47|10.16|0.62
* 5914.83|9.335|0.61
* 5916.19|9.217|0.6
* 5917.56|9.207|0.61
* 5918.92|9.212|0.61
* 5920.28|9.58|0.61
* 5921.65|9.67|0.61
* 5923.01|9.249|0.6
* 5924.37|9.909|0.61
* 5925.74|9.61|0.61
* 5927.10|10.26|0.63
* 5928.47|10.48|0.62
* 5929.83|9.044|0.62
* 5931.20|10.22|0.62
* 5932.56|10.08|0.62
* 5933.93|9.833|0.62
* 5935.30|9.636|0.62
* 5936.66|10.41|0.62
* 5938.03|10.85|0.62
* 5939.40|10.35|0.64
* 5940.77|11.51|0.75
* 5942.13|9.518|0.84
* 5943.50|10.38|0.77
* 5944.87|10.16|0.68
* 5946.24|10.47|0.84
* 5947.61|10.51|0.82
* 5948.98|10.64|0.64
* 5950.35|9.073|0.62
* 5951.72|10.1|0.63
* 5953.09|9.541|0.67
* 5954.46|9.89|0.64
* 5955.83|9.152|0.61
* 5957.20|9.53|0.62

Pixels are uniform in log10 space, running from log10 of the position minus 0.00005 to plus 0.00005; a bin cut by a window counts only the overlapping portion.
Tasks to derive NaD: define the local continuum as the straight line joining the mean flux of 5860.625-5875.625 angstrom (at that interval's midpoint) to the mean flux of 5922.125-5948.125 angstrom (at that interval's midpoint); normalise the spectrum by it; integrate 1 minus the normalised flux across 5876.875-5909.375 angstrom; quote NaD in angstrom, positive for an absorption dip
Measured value 3.9 angstrom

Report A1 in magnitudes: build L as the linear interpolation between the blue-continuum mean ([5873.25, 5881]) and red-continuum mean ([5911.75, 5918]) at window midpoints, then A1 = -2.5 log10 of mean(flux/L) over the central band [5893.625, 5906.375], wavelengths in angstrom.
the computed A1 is 0.08 mag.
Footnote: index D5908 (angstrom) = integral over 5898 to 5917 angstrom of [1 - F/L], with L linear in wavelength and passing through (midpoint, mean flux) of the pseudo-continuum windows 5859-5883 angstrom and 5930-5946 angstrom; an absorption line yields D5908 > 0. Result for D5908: 1.3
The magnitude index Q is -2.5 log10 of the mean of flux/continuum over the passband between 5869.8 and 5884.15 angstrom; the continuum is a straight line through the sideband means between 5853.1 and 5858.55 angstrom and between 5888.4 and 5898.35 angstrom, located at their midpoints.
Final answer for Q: -0.12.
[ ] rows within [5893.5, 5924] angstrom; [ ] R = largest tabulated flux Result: 10.47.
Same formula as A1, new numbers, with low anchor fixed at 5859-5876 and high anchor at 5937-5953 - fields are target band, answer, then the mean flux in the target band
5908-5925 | 0.07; 9.59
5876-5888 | 0.10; 9.29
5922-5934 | 0.05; 9.85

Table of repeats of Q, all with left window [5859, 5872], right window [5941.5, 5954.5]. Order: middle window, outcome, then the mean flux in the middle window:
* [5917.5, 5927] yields 0.05 mag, 9.56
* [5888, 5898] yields 0.18 mag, 8.48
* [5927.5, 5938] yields 0.00 mag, 10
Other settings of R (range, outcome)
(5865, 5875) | 10.91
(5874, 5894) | 10.81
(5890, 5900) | 9.177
